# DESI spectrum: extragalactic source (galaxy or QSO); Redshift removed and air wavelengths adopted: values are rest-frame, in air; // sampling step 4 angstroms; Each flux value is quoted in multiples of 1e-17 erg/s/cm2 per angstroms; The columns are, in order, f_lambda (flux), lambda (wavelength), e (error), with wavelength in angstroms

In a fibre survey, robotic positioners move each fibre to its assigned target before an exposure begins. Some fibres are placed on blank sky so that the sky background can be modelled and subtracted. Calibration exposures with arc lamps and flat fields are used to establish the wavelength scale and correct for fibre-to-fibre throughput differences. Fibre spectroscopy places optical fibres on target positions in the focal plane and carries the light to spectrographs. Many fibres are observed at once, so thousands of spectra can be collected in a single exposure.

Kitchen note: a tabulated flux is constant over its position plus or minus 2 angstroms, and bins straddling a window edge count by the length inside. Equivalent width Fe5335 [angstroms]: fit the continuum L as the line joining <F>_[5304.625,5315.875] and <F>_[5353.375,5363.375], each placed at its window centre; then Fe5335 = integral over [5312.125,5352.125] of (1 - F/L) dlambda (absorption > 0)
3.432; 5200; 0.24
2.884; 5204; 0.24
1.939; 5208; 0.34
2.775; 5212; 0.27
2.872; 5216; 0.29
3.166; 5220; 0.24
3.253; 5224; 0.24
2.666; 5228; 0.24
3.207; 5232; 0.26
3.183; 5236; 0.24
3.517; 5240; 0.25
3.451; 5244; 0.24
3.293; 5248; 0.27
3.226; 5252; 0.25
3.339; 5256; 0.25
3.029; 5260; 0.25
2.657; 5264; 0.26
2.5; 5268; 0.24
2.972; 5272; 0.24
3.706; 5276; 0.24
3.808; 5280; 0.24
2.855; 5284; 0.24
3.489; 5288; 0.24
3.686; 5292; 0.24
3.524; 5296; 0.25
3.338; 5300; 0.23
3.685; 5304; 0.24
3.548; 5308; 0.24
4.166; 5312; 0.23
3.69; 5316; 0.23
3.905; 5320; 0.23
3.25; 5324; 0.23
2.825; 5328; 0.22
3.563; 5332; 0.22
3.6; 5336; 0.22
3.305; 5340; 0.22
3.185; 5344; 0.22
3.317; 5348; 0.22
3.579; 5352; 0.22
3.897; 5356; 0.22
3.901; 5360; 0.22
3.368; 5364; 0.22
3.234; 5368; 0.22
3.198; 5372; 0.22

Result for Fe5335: 3.8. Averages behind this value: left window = 3.81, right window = 3.81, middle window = 3.45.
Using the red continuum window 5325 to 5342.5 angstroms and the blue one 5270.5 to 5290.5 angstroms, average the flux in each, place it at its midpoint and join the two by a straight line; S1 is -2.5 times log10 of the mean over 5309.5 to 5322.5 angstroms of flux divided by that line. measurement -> -0.16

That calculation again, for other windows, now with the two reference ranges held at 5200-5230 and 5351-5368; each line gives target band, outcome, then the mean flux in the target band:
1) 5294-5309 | -0.06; 3.52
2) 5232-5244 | -0.13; 3.34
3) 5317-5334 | 0.01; 3.4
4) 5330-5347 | 0.04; 3.41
